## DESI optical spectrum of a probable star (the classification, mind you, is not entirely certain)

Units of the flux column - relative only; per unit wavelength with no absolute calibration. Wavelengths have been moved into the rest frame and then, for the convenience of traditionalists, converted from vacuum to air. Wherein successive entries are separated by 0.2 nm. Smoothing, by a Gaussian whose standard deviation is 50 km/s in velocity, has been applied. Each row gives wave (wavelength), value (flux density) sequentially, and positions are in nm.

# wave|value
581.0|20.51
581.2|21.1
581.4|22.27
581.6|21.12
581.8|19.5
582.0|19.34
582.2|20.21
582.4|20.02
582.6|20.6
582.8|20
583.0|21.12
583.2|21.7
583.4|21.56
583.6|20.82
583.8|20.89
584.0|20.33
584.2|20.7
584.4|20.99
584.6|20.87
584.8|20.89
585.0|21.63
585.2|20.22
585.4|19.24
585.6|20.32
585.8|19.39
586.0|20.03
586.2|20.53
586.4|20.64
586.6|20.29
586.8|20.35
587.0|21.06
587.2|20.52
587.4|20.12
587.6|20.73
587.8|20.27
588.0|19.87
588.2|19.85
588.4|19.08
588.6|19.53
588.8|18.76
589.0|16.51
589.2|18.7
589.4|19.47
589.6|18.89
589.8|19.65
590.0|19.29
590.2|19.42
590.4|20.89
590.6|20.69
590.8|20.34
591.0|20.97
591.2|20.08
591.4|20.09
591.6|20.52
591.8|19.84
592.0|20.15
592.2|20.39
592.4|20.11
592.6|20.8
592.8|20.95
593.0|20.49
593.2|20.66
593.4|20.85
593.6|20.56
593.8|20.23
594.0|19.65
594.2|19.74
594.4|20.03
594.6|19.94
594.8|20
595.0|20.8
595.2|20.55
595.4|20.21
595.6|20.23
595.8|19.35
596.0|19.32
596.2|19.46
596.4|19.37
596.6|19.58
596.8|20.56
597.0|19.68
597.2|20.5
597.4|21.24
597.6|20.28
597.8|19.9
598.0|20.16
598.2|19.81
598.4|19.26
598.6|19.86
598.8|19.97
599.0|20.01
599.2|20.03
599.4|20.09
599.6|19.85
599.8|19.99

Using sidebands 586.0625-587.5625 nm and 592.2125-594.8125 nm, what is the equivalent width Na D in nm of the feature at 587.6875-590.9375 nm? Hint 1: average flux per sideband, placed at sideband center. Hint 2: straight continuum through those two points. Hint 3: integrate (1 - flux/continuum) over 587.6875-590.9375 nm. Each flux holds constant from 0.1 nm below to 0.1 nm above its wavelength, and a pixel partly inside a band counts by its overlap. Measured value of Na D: 0.153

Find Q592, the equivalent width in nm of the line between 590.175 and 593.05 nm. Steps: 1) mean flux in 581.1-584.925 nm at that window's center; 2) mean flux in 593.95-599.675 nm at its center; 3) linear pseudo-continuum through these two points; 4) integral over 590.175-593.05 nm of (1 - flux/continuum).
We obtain -0.02 nm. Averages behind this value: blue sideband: 20.7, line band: 20.4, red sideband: 20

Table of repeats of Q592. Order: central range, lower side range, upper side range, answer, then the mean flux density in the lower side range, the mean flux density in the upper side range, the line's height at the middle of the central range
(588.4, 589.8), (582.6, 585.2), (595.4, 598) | 0.12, 20.9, 20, 20.5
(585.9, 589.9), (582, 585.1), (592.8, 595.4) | 0.16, 20.8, 20.3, 20.6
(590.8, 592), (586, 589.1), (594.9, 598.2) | -0.02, 19.9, 20.1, 20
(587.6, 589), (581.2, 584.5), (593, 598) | 0.07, 20.7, 20.1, 20.5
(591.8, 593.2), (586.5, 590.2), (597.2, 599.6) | -0.05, 19.6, 20.1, 19.8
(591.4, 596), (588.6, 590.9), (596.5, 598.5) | -0.12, 19.3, 20.1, 19.7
